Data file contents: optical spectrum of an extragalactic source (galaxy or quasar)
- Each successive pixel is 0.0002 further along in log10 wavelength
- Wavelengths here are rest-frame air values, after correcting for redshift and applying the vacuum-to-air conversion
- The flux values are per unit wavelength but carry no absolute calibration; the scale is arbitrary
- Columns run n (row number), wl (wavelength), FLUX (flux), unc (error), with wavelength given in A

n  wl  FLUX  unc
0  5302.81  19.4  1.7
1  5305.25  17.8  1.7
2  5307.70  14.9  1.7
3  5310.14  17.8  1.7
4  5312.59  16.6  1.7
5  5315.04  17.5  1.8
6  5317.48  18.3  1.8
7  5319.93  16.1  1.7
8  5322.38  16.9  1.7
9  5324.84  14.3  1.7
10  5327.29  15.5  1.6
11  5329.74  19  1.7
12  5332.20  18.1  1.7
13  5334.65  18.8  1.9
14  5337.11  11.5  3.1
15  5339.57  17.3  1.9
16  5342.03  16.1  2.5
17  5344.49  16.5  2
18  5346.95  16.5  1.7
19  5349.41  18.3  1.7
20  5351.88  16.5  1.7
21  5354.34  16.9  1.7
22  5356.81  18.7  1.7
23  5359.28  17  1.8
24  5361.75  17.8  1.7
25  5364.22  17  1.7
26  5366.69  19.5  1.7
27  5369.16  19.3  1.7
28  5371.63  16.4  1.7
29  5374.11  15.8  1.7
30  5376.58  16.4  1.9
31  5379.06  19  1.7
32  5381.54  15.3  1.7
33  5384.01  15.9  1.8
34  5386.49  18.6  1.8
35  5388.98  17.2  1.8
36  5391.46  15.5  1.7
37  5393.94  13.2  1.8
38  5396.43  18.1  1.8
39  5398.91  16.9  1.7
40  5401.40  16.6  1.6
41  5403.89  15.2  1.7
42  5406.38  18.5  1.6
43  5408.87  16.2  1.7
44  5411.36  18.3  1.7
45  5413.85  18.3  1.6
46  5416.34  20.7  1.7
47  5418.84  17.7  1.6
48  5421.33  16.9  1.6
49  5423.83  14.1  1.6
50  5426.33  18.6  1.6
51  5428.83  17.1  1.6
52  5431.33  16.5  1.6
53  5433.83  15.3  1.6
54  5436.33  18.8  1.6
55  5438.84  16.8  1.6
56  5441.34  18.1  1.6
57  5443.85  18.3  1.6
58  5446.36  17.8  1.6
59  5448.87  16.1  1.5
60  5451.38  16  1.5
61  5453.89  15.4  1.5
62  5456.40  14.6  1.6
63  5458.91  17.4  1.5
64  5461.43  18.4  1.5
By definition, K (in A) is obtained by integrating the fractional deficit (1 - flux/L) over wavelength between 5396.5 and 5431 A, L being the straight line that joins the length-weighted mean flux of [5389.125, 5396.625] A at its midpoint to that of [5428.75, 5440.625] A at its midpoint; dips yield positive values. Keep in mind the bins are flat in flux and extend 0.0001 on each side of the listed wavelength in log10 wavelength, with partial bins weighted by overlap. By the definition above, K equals -2.4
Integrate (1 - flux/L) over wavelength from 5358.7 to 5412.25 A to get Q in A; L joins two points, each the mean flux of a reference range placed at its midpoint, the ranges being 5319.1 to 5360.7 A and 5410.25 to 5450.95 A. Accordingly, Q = 0.3 A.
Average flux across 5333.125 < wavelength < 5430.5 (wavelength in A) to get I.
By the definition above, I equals 17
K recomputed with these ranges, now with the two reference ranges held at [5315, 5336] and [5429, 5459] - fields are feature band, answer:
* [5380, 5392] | 0.2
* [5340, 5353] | 0.2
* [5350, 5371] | -1.0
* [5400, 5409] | 0.1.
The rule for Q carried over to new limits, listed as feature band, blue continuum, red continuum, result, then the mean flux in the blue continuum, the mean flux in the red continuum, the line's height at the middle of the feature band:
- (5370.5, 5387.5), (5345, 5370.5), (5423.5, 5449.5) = 0.8 A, 17.7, 17.2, 17.6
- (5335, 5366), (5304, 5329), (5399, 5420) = 0.4 A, 16.6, 17.6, 17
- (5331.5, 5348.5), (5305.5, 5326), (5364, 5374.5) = 0.8 A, 16.6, 17.8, 17.2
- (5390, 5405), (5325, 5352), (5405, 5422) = 1.6 A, 16.7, 18.1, 17.8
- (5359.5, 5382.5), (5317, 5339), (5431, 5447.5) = -0.8 A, 16.5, 17.4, 16.8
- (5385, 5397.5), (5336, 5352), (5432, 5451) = 0.1 A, 16.1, 17.2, 16.6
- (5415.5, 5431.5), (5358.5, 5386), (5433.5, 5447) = 0.2 A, 17.3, 17.7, 17.6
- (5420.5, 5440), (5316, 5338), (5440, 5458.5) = -0.1 A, 16.6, 16.7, 16.6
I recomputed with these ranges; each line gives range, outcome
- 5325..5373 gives 17.1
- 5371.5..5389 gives 16.8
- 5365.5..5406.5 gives 16.9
